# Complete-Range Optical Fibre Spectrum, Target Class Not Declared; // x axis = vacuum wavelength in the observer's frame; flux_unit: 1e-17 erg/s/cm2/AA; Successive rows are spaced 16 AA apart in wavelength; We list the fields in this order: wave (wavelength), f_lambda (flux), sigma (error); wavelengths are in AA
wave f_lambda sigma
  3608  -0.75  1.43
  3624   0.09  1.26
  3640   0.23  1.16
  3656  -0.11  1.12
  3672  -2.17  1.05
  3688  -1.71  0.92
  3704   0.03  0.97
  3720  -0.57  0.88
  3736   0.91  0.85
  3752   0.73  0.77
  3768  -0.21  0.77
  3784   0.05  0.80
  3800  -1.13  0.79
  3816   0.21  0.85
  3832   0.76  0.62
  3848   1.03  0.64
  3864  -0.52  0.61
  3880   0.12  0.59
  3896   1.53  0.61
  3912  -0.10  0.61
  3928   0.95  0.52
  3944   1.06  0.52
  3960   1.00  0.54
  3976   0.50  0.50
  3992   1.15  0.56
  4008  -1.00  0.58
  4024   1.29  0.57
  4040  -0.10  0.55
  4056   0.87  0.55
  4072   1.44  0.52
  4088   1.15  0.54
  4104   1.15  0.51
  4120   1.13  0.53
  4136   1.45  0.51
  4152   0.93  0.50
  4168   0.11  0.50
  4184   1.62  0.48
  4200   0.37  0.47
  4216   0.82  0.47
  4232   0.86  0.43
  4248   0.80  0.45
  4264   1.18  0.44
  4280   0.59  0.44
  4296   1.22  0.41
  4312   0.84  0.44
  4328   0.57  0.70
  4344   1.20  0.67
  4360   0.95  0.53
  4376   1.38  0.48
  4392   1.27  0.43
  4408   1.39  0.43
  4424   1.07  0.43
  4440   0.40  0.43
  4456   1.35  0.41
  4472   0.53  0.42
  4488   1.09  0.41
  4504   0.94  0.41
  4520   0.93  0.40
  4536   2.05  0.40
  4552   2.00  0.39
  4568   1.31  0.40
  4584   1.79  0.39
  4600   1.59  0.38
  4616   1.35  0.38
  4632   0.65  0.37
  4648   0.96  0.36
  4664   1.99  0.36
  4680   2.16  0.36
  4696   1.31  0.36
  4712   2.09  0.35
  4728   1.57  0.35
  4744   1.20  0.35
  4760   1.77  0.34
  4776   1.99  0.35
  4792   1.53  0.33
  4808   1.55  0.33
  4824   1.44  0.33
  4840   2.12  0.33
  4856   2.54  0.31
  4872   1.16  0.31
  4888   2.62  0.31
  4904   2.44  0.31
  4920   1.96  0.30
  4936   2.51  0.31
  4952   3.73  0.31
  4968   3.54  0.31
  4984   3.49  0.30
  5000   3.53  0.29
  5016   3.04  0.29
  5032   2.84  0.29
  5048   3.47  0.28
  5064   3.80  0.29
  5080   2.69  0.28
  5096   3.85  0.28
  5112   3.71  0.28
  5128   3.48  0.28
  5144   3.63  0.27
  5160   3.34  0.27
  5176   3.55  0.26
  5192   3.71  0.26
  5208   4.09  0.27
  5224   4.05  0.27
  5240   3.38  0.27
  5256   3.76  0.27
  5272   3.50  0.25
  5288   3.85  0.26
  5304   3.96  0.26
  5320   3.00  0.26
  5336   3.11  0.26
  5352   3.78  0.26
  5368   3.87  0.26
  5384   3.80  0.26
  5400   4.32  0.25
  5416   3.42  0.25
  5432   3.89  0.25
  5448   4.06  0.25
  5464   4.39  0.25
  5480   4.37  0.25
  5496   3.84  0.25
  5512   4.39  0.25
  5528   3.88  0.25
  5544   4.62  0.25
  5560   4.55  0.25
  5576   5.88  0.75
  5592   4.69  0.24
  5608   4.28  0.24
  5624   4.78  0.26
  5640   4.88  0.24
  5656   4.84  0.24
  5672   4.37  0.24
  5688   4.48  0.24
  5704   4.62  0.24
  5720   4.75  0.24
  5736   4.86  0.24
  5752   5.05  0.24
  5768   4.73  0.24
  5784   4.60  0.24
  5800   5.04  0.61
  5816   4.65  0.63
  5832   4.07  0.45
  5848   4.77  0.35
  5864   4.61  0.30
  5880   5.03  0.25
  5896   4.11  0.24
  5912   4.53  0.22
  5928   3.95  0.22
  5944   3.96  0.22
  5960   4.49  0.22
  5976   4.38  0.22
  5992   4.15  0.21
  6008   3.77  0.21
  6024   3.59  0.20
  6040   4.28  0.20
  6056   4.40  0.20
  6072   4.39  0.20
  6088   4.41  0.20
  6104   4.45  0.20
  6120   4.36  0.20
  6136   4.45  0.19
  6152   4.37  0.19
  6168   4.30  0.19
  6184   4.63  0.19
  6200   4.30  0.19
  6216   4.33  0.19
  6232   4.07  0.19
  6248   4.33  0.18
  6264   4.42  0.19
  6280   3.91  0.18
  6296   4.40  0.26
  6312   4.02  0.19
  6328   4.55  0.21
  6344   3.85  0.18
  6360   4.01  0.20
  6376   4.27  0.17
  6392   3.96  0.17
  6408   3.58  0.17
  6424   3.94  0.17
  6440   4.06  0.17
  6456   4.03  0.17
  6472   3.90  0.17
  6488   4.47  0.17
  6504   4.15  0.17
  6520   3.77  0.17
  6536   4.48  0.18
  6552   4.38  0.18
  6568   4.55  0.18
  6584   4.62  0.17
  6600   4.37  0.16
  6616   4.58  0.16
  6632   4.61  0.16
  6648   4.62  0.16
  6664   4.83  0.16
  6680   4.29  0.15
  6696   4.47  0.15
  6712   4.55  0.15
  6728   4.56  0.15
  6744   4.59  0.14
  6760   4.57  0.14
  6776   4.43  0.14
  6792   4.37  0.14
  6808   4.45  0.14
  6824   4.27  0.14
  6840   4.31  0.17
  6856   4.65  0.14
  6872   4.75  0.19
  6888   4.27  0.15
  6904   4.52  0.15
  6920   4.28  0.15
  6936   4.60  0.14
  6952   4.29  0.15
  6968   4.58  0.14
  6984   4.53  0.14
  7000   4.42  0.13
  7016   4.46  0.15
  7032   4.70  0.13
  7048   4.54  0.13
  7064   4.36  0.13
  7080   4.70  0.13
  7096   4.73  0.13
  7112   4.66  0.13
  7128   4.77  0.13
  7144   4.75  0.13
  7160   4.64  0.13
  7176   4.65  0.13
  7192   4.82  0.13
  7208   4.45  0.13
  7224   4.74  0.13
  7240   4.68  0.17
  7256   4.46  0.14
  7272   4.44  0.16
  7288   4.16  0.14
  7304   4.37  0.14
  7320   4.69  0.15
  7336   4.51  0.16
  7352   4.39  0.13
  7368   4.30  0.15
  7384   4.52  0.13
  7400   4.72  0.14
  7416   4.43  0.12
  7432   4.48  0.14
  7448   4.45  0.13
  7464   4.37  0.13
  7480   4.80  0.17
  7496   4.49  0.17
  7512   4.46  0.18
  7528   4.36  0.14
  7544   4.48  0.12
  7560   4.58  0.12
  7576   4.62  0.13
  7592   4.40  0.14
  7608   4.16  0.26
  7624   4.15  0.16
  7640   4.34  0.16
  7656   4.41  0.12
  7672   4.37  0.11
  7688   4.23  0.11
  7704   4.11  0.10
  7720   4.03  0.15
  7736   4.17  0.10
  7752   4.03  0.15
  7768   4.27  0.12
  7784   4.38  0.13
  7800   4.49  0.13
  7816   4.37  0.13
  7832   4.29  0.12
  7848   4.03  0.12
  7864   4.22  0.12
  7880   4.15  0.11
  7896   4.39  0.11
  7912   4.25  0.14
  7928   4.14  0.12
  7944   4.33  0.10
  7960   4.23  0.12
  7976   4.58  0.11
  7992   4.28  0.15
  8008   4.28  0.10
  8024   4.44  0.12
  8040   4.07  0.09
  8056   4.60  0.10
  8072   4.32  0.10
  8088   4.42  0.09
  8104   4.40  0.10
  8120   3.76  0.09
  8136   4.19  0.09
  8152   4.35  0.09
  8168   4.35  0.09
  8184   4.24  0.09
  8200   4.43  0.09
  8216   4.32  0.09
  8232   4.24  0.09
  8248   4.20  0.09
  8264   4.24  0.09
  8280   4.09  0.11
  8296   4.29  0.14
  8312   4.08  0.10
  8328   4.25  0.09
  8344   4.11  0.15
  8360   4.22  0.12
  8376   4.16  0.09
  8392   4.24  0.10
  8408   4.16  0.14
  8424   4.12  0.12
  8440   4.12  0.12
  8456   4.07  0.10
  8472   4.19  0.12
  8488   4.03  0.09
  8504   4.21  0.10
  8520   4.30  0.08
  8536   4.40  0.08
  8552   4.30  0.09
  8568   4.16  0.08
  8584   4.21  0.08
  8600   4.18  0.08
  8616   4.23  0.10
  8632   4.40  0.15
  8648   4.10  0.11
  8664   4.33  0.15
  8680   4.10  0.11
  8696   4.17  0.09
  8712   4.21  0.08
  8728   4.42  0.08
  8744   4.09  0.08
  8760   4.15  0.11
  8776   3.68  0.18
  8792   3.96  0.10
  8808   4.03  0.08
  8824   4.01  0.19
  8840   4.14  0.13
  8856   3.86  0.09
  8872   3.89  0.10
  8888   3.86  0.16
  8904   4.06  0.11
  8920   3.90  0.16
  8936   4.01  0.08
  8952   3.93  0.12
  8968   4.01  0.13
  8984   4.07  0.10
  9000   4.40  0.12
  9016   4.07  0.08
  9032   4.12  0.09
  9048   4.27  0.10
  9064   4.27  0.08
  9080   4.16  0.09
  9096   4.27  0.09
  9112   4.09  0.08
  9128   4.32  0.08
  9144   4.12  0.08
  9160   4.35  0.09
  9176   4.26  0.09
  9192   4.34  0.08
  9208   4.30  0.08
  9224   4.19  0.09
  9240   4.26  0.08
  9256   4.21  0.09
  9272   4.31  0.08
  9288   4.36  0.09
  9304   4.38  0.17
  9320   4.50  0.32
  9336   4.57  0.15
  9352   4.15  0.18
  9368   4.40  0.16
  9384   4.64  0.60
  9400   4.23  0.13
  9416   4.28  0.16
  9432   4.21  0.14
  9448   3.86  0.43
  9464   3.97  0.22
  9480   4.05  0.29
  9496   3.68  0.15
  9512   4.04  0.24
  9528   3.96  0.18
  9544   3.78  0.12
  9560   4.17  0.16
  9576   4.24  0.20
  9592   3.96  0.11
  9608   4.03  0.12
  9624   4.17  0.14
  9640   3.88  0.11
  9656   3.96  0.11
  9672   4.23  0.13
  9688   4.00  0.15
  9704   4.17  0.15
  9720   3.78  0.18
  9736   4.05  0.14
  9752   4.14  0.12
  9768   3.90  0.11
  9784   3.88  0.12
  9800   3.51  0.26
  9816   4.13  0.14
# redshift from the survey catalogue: 0.24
